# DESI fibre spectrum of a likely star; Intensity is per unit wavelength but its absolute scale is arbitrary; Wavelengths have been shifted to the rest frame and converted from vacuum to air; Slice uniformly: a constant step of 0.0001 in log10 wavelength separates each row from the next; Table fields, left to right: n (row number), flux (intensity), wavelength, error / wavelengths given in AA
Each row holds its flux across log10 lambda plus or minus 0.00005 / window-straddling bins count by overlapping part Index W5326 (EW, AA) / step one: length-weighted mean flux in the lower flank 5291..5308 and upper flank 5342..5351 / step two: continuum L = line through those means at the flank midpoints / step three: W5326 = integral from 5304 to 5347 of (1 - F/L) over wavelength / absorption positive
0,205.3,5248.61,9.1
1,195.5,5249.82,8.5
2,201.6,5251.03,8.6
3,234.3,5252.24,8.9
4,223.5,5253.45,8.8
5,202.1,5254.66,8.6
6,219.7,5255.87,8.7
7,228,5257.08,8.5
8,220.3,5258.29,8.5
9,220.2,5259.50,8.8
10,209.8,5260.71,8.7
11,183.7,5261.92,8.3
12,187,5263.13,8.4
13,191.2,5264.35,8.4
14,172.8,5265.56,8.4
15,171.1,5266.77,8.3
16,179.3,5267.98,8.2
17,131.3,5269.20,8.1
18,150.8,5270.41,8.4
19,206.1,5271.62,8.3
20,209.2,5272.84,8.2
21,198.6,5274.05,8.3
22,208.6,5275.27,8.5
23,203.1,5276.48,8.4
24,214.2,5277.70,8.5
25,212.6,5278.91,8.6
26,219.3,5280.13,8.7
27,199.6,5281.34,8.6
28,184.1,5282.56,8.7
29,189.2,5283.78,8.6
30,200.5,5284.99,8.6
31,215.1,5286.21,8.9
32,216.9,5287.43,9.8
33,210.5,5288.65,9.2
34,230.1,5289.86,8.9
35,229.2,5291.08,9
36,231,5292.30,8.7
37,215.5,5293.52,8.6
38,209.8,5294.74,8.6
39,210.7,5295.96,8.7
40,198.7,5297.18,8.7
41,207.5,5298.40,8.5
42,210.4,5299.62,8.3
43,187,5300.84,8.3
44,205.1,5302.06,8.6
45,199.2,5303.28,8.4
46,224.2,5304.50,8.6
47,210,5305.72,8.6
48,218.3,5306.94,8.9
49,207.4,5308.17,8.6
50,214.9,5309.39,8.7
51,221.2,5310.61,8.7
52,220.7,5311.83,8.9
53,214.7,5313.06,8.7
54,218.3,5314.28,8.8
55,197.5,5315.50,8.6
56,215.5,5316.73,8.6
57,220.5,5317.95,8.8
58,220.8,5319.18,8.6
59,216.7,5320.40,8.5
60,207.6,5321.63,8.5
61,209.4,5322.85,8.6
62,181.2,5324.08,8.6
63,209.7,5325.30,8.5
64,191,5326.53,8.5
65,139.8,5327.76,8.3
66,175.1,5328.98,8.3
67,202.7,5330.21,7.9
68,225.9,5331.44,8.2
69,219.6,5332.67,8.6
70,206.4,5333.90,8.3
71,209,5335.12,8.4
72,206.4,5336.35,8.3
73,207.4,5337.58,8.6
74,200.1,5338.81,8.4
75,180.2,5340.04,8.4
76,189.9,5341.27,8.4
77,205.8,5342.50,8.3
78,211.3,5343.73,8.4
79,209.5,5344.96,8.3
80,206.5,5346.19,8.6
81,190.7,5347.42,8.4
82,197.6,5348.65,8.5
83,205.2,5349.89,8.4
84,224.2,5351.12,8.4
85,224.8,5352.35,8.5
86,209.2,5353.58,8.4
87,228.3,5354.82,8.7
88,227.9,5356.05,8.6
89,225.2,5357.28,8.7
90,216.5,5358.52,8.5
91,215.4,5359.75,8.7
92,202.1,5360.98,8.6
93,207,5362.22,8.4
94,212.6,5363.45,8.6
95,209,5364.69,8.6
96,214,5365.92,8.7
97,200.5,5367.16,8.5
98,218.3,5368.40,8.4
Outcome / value 0.28 AA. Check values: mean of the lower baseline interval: 210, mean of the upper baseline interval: 205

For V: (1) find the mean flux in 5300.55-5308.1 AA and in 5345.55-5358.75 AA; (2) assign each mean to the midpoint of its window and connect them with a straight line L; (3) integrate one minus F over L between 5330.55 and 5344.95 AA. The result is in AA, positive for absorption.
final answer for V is 0.4 AA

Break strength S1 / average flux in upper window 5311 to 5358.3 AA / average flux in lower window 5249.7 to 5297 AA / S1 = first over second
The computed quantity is 1.0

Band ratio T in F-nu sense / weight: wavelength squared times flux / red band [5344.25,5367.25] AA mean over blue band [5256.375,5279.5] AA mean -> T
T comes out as 1.13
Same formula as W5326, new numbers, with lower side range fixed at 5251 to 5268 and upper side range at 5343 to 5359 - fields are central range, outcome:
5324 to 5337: 0.84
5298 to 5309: 0.04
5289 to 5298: -0.43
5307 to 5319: -0.31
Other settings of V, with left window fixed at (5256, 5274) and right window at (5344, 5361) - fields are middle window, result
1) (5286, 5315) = -1.9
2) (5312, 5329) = 0.2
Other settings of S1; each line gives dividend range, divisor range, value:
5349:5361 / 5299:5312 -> 1.04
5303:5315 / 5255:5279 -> 1.10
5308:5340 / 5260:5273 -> 1.14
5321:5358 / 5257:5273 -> 1.09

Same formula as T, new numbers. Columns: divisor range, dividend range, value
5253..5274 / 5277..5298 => 1.09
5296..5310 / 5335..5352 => 0.99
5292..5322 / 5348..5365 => 1.03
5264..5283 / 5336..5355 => 1.11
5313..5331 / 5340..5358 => 1.05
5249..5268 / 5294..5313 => 1.05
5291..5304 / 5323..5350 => 0.97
